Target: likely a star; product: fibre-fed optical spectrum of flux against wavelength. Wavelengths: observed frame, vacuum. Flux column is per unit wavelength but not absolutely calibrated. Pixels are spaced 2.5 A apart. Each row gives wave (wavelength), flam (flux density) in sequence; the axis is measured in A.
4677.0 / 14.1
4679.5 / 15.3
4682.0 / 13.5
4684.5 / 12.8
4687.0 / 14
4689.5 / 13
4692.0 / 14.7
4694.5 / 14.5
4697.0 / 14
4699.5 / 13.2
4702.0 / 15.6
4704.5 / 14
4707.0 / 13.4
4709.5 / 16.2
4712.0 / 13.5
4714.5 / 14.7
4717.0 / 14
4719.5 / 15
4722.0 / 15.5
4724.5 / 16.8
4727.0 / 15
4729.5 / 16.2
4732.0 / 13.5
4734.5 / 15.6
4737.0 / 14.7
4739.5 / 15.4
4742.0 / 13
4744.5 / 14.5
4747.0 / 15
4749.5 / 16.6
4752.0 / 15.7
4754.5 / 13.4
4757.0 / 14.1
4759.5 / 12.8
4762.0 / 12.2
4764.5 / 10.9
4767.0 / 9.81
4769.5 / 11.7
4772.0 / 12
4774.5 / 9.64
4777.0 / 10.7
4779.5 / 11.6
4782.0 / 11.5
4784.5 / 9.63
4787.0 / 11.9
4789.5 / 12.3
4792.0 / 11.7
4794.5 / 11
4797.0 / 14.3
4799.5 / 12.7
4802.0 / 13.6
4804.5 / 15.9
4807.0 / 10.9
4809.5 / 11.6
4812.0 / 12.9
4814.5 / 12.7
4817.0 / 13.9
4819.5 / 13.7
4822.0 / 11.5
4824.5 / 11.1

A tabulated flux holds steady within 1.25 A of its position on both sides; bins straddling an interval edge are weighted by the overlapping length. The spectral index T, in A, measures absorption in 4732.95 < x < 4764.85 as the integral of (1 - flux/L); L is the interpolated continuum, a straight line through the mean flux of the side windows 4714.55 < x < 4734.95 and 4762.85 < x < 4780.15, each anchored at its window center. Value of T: -3.1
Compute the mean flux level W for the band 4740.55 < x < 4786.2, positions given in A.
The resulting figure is 12.5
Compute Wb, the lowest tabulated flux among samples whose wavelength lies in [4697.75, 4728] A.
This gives 13.2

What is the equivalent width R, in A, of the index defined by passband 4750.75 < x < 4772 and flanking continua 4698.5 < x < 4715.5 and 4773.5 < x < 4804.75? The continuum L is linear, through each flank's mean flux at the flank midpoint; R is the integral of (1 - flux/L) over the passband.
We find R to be 0.4 A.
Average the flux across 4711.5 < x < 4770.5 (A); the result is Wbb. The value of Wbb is 14.2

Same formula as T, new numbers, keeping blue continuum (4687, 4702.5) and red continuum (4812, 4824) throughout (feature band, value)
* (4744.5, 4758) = -1.42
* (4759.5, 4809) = 5.08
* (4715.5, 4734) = -1.85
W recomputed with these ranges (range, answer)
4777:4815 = 12.2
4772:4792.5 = 11.2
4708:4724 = 14.9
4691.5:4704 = 14.4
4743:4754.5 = 15.2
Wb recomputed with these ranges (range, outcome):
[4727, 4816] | 9.63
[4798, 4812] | 10.9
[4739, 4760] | 12.8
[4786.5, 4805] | 11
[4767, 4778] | 9.64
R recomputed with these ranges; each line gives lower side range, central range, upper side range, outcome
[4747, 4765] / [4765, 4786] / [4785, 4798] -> 3.3 A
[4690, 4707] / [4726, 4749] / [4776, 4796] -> -3.4 A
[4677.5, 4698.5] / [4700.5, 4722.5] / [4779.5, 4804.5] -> -1.7 A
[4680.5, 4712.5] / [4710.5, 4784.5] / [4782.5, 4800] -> -3.7 A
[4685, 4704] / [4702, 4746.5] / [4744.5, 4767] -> -2.9 A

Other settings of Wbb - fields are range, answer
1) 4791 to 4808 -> 12.9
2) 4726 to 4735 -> 15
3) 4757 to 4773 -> 11.8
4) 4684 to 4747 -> 14.5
